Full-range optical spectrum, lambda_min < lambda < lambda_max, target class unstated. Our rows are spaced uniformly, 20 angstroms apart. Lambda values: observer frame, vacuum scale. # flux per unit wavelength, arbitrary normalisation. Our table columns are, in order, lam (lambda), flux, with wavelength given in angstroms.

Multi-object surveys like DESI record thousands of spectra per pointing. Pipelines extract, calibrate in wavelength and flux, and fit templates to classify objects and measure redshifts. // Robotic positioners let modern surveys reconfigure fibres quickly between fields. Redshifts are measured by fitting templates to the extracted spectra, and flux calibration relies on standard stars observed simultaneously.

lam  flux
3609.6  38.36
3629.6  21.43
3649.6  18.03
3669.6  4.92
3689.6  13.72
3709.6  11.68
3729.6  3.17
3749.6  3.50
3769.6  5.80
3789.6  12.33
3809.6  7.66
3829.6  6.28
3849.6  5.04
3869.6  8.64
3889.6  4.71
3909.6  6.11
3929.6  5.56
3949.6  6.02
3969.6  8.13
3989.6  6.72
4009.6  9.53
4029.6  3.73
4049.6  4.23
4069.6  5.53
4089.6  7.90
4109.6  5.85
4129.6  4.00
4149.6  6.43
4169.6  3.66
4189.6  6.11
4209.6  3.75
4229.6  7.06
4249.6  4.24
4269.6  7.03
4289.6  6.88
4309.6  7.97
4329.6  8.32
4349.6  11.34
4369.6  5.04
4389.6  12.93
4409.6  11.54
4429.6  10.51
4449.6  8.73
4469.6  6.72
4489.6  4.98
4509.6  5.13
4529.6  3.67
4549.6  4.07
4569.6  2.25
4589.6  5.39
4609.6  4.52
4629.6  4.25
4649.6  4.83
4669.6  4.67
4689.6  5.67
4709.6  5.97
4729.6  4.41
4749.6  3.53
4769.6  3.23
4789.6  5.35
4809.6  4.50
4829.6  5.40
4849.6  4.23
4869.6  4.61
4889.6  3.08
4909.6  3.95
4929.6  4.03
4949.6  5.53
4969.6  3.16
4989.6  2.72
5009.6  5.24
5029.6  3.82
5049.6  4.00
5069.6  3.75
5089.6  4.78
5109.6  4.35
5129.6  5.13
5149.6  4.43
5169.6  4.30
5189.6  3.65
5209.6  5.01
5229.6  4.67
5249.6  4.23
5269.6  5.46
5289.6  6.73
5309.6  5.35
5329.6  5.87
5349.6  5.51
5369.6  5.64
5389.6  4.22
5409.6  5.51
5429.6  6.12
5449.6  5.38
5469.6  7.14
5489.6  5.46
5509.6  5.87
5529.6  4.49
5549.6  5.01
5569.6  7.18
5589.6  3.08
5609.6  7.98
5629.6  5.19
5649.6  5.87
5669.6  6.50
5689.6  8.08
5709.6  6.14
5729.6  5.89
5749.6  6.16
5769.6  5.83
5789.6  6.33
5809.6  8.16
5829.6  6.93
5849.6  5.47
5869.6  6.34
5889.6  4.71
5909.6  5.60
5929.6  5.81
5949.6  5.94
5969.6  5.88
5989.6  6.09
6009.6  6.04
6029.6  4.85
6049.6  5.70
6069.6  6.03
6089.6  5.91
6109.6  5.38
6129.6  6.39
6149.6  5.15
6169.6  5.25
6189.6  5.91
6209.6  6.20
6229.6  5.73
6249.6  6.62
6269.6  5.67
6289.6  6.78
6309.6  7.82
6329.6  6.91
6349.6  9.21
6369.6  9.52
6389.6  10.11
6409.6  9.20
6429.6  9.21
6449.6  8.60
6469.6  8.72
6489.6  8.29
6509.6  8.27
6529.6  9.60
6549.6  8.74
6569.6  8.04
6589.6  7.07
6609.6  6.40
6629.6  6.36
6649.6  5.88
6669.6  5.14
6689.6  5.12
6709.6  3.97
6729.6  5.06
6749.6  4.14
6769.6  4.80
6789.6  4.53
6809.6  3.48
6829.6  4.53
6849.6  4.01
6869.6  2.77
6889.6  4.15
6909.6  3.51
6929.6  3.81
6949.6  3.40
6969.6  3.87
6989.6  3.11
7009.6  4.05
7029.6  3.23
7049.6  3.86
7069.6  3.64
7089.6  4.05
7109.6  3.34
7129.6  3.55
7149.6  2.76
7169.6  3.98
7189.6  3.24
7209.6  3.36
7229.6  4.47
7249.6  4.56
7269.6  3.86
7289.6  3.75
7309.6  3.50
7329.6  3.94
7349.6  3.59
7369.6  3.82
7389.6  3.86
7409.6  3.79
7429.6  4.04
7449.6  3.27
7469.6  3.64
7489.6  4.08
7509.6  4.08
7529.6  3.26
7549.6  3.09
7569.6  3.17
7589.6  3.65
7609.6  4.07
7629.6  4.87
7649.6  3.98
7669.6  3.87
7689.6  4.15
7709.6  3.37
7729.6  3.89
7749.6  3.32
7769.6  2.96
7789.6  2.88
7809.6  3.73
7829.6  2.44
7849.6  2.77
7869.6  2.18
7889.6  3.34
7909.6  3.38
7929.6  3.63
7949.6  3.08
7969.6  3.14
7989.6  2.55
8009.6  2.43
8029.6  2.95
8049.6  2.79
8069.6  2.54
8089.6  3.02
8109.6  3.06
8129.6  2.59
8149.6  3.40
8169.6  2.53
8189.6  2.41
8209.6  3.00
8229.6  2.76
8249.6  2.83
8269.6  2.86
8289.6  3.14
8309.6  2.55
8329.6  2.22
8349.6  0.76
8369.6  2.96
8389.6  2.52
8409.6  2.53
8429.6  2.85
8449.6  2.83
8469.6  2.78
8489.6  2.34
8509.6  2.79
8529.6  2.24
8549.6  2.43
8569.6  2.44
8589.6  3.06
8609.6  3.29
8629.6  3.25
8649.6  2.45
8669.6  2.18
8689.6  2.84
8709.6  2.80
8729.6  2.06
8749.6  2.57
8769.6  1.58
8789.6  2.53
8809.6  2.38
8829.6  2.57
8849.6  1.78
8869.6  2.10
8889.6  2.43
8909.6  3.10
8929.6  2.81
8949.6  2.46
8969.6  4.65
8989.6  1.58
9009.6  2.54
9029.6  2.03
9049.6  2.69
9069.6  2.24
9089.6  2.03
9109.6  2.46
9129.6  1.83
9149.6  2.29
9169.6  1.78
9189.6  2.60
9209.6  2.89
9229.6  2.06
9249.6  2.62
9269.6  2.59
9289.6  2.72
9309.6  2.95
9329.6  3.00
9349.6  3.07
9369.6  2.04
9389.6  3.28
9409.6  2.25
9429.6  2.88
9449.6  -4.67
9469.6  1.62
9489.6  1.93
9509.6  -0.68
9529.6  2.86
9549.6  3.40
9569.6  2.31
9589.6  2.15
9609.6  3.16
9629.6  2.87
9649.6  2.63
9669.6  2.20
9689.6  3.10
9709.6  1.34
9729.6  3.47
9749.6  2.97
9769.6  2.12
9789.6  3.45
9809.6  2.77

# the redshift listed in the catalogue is 1.33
